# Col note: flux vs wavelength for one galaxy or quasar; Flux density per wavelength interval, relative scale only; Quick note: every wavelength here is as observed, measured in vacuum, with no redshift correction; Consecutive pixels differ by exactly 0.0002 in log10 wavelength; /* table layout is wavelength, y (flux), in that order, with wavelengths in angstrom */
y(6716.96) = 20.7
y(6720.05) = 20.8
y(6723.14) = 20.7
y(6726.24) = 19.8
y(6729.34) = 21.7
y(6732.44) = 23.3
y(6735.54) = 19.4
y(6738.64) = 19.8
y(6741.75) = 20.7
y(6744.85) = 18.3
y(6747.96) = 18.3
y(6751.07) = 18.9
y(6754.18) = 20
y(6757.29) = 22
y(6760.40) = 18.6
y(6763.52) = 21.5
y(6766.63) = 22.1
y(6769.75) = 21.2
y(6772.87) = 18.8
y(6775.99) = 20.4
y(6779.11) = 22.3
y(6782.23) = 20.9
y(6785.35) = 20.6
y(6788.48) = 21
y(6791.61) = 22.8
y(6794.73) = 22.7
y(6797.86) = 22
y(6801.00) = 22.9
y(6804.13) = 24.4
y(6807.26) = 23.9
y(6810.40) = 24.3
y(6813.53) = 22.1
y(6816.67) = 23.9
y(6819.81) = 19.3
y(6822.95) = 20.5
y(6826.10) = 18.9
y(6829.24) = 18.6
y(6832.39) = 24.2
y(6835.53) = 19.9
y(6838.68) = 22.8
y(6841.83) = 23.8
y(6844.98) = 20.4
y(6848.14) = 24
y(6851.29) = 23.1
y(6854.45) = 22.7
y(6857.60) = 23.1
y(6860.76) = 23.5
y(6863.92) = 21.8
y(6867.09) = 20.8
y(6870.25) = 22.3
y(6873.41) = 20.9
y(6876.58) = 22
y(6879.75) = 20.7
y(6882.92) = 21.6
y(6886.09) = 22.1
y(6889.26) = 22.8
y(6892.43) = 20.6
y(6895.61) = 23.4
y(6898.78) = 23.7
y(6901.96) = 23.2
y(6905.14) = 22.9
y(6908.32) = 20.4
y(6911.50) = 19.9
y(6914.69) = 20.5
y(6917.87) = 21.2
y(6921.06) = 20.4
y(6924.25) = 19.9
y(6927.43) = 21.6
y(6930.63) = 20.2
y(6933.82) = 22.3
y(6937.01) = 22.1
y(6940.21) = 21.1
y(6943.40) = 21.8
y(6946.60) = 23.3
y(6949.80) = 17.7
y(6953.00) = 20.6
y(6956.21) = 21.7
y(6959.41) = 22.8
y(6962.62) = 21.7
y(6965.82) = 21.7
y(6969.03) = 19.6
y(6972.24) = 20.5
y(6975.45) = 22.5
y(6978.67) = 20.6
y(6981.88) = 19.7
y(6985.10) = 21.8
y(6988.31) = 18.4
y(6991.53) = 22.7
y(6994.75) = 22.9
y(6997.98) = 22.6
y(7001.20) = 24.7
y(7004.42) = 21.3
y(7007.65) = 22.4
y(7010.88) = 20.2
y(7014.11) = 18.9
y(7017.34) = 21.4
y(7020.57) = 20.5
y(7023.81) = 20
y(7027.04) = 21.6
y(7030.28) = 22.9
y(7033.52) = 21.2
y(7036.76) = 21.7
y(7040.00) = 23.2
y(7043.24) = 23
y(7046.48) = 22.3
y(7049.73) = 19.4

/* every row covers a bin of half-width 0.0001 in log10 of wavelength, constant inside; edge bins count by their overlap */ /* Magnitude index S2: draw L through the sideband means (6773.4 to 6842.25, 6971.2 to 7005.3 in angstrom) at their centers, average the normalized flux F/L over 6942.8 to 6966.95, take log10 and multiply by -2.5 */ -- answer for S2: 0.01 mag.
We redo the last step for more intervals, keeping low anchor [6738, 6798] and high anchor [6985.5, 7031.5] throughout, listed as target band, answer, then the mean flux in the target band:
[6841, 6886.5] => -0.06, 22.2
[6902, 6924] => 0.01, 21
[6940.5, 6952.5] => 0.02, 20.9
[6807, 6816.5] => -0.13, 23.4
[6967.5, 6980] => 0.03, 20.8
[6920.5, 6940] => 0.00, 21.1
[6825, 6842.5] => -0.02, 21.3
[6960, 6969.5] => 0.00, 21.4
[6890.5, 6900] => -0.07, 22.5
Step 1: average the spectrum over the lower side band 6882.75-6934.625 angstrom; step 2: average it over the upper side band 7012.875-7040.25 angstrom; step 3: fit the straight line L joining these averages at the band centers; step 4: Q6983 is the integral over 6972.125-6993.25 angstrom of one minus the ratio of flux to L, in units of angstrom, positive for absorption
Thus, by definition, 0.41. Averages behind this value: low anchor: 21.6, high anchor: 21.2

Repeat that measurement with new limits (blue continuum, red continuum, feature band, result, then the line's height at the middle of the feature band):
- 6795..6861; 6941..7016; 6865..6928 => 0.9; 21.8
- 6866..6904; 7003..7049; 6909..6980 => 2.3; 21.8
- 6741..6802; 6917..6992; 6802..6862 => -4.1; 20.9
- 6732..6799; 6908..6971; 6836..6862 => -2.4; 20.8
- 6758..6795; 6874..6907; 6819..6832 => 1.1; 21.6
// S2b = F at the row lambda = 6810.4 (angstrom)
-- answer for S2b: 24.3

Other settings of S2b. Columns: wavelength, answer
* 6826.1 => 18.9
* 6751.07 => 18.9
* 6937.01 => 22.1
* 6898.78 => 23.7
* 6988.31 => 18.4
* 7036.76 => 21.7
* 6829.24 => 18.6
